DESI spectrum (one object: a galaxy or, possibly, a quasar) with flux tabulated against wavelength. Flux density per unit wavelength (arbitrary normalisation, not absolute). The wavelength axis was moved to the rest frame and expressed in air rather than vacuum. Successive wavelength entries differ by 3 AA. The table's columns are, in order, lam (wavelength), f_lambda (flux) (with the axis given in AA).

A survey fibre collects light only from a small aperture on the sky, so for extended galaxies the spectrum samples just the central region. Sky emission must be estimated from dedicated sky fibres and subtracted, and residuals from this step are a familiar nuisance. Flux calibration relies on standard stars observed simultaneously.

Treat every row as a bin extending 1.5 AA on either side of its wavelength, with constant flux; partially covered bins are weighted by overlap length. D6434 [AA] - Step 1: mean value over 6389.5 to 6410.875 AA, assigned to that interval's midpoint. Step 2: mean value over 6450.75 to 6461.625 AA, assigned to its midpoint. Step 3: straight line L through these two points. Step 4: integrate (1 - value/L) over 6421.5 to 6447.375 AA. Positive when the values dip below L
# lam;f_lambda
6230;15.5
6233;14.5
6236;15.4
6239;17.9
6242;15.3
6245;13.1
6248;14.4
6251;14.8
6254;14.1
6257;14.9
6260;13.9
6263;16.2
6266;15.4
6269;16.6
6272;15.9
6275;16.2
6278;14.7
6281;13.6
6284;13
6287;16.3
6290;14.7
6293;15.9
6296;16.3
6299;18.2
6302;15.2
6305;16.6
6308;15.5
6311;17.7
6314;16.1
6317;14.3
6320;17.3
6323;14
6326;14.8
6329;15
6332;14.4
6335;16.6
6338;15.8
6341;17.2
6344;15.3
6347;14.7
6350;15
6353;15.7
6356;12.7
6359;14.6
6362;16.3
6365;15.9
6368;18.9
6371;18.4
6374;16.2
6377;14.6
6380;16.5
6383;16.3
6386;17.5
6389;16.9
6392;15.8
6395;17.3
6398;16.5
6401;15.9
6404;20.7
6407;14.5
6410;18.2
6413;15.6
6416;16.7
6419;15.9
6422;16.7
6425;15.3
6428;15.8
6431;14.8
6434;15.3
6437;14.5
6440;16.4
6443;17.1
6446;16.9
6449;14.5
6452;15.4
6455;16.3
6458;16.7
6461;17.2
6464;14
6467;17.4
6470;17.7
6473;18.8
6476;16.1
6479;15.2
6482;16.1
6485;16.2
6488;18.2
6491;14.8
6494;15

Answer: 1.2 AA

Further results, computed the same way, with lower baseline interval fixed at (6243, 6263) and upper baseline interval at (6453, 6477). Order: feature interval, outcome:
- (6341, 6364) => 0.6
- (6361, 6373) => -1.3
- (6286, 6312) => -2.3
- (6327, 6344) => -0.5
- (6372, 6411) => -1.8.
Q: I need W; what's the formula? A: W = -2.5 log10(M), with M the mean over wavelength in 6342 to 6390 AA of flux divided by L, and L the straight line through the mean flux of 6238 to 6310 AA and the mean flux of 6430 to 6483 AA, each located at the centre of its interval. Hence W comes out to -0.01 mag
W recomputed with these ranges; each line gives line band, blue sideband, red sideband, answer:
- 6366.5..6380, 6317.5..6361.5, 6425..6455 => -0.11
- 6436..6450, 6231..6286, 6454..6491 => 0.03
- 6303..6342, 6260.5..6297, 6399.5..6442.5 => -0.01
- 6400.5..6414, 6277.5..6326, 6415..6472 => -0.08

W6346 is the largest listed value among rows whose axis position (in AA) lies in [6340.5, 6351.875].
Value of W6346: 17.2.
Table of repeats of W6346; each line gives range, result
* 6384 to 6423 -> 20.7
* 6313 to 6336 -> 17.3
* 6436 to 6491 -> 18.8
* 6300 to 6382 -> 18.9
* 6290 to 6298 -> 16.3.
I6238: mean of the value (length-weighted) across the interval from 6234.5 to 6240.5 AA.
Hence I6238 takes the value 16.7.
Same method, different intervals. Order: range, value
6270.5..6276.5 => 16.1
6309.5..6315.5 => 16.9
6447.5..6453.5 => 15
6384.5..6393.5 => 16.7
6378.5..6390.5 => 16.8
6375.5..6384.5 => 15.8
